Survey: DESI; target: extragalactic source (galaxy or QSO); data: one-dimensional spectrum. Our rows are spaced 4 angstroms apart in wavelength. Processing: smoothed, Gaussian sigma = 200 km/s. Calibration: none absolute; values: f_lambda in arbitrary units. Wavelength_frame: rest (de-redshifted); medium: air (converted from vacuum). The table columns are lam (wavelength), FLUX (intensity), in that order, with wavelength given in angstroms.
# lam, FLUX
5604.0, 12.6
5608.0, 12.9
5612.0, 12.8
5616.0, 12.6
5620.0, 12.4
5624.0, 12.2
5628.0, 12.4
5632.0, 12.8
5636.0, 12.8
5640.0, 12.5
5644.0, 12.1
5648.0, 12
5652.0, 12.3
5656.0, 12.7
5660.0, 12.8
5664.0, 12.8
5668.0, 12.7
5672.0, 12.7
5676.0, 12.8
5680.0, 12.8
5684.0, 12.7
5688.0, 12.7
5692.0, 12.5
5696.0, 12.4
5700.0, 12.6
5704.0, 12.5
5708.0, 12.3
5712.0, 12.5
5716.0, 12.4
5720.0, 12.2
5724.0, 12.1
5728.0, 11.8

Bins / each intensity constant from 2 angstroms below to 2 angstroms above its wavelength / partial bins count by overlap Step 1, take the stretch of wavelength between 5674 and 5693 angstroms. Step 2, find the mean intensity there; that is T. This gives 12.7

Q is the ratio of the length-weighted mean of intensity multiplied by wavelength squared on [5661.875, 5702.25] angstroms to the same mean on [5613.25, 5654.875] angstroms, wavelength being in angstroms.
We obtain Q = 1.0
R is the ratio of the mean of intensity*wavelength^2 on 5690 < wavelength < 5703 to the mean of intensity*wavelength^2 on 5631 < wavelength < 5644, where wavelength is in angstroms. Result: 1.01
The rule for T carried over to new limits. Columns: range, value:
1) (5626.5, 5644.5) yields 12.6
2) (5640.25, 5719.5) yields 12.5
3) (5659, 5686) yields 12.8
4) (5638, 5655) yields 12.3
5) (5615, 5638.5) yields 12.5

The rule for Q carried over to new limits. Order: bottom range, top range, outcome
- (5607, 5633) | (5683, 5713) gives 1.02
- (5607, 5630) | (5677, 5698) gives 1.03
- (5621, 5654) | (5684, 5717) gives 1.03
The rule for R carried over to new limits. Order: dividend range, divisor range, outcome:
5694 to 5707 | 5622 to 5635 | 1.03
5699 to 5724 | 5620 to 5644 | 1.02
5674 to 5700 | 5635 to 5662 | 1.03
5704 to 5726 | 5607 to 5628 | 1.02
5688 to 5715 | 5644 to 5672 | 1.01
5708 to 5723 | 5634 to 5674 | 1.01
